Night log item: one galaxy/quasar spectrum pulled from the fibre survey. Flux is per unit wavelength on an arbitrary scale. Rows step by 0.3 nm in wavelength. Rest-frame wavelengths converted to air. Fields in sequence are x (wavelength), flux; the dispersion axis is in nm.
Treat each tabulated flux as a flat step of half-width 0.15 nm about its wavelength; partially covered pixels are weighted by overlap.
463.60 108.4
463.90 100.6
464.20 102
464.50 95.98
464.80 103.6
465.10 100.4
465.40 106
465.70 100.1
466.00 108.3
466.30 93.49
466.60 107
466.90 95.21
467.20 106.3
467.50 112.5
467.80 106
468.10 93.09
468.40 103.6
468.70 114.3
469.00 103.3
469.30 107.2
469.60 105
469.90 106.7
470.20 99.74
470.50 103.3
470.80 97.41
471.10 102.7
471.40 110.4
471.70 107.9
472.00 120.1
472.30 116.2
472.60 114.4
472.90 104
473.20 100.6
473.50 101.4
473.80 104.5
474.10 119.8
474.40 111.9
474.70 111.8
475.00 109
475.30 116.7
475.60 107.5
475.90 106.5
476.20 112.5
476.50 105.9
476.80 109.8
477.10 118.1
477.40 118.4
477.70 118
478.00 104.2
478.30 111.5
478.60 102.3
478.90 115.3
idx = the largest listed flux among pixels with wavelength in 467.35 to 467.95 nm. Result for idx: 112.5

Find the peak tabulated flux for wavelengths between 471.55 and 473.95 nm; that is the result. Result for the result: 120.1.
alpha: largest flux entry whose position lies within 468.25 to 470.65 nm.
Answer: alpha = 114.3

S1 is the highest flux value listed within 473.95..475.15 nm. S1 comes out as 119.8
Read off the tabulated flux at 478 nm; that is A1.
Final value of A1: 104.2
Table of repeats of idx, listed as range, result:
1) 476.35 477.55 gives 118.4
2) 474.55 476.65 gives 116.7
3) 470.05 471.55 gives 110.4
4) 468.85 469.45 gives 107.2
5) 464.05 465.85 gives 106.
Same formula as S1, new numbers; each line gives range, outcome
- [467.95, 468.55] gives 103.6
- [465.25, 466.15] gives 108.3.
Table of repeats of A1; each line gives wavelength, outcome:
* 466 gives 108.3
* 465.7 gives 100.1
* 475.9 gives 106.5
